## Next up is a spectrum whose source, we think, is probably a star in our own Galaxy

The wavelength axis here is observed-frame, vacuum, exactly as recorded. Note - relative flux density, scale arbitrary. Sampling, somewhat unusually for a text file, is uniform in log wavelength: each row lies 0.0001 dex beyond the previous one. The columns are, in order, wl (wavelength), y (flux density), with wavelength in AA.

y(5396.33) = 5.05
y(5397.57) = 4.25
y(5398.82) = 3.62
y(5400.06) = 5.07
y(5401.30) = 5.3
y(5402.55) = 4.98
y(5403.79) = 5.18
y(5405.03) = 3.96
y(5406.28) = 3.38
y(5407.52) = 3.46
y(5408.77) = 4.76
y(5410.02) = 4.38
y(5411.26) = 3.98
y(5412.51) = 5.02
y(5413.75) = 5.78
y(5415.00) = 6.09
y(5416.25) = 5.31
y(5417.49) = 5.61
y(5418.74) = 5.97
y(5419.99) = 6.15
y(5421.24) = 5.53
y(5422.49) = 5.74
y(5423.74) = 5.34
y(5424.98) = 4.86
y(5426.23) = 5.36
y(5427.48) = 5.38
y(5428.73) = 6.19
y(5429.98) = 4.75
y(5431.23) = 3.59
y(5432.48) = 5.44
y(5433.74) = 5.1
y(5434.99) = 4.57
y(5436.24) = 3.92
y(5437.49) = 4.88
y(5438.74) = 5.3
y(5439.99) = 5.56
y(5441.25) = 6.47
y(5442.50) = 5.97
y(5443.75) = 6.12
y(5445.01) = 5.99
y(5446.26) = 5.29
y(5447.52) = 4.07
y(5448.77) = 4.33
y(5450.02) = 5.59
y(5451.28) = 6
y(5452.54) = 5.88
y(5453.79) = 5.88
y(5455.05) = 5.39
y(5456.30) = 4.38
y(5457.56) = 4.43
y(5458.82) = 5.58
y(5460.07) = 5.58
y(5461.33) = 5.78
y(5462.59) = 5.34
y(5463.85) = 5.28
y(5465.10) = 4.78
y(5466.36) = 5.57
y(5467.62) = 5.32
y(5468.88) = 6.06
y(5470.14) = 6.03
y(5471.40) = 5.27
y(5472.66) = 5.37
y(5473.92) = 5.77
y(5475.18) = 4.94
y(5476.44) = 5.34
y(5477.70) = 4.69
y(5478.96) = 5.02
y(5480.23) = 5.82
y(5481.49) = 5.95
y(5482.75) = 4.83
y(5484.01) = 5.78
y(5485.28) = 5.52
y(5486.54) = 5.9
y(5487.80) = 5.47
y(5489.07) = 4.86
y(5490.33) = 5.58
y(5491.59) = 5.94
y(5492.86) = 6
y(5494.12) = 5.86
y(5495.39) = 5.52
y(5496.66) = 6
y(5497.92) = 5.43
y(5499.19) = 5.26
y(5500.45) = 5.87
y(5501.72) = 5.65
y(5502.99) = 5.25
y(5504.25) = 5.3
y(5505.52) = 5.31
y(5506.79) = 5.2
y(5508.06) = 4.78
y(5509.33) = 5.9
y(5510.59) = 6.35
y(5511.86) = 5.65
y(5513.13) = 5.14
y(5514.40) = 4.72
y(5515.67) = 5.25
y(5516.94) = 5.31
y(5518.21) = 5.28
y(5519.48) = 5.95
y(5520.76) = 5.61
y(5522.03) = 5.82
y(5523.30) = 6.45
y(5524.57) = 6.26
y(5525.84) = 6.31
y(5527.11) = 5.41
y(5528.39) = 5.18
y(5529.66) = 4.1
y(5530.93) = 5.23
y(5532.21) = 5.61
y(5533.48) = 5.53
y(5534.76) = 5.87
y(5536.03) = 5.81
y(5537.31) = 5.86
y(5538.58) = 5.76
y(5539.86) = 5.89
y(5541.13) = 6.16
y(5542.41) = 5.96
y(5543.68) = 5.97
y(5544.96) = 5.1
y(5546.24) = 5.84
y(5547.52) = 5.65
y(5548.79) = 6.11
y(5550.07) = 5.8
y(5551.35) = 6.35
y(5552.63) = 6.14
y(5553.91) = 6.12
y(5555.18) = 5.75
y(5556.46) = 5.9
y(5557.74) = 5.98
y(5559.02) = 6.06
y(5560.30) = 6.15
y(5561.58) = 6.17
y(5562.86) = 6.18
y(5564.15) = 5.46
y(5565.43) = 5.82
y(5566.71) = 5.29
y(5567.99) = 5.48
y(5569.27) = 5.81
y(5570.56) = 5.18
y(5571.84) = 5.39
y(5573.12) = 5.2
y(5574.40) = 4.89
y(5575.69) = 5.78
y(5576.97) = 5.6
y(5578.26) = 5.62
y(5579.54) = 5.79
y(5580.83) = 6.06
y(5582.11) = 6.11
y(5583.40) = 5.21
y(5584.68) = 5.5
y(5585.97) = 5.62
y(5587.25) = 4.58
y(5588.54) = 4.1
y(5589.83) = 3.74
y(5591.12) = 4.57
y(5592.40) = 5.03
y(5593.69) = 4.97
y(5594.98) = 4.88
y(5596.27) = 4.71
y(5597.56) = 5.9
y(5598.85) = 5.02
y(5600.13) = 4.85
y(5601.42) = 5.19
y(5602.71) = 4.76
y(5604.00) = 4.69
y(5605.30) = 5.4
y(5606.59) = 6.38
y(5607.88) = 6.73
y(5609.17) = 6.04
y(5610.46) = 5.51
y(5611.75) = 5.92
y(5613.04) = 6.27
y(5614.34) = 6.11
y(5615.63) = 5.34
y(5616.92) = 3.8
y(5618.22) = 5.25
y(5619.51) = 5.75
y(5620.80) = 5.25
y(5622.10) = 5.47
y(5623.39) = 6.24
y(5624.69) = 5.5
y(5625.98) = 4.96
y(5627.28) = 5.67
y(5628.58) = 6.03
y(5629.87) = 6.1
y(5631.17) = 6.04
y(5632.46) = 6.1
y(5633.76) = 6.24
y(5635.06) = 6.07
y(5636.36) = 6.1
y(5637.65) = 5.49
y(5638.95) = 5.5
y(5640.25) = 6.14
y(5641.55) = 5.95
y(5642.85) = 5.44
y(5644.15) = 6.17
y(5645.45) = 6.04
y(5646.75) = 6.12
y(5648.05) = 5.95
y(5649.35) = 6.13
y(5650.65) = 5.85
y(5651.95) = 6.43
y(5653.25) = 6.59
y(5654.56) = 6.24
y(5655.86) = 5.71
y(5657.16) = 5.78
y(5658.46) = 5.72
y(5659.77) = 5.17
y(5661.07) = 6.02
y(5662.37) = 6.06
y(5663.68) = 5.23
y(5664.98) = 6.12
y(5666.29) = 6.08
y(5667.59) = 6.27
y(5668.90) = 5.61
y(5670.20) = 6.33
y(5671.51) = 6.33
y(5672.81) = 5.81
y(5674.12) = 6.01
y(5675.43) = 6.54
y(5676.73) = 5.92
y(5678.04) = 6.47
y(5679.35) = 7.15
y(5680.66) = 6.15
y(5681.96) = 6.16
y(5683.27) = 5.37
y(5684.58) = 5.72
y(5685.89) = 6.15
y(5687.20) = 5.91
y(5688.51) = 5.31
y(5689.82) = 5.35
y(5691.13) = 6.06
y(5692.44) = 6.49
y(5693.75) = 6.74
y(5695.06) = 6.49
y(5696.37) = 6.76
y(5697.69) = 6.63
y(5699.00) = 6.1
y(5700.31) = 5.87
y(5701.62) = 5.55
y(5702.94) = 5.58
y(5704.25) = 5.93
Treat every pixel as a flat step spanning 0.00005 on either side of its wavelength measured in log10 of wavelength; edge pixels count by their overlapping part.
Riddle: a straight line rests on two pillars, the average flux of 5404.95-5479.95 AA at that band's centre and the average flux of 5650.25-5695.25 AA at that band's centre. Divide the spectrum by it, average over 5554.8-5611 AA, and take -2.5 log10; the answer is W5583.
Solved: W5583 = 0.06 mag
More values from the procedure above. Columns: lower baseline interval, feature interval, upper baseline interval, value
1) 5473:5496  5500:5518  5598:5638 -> 0.023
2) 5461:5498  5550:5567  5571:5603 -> -0.136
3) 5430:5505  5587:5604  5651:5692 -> 0.201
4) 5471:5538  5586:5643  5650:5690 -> 0.074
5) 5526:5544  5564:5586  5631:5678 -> 0.037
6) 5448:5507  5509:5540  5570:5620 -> -0.041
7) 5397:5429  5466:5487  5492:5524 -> -0.020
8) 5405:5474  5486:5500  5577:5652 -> -0.057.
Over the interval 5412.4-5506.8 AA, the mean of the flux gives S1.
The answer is 5.42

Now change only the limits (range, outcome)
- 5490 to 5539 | 5.57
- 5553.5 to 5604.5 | 5.38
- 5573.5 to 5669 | 5.61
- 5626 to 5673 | 5.95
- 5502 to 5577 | 5.65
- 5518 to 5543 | 5.71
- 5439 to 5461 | 5.44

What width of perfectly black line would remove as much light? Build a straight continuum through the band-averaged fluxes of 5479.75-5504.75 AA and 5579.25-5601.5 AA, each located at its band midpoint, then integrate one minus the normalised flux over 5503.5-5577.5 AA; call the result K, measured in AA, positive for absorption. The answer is -4.4 AA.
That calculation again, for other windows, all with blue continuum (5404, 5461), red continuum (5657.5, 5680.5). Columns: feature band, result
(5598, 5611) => 0.8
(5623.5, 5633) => 0.2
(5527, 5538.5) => 0.3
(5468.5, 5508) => -0.9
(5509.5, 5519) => 0.1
